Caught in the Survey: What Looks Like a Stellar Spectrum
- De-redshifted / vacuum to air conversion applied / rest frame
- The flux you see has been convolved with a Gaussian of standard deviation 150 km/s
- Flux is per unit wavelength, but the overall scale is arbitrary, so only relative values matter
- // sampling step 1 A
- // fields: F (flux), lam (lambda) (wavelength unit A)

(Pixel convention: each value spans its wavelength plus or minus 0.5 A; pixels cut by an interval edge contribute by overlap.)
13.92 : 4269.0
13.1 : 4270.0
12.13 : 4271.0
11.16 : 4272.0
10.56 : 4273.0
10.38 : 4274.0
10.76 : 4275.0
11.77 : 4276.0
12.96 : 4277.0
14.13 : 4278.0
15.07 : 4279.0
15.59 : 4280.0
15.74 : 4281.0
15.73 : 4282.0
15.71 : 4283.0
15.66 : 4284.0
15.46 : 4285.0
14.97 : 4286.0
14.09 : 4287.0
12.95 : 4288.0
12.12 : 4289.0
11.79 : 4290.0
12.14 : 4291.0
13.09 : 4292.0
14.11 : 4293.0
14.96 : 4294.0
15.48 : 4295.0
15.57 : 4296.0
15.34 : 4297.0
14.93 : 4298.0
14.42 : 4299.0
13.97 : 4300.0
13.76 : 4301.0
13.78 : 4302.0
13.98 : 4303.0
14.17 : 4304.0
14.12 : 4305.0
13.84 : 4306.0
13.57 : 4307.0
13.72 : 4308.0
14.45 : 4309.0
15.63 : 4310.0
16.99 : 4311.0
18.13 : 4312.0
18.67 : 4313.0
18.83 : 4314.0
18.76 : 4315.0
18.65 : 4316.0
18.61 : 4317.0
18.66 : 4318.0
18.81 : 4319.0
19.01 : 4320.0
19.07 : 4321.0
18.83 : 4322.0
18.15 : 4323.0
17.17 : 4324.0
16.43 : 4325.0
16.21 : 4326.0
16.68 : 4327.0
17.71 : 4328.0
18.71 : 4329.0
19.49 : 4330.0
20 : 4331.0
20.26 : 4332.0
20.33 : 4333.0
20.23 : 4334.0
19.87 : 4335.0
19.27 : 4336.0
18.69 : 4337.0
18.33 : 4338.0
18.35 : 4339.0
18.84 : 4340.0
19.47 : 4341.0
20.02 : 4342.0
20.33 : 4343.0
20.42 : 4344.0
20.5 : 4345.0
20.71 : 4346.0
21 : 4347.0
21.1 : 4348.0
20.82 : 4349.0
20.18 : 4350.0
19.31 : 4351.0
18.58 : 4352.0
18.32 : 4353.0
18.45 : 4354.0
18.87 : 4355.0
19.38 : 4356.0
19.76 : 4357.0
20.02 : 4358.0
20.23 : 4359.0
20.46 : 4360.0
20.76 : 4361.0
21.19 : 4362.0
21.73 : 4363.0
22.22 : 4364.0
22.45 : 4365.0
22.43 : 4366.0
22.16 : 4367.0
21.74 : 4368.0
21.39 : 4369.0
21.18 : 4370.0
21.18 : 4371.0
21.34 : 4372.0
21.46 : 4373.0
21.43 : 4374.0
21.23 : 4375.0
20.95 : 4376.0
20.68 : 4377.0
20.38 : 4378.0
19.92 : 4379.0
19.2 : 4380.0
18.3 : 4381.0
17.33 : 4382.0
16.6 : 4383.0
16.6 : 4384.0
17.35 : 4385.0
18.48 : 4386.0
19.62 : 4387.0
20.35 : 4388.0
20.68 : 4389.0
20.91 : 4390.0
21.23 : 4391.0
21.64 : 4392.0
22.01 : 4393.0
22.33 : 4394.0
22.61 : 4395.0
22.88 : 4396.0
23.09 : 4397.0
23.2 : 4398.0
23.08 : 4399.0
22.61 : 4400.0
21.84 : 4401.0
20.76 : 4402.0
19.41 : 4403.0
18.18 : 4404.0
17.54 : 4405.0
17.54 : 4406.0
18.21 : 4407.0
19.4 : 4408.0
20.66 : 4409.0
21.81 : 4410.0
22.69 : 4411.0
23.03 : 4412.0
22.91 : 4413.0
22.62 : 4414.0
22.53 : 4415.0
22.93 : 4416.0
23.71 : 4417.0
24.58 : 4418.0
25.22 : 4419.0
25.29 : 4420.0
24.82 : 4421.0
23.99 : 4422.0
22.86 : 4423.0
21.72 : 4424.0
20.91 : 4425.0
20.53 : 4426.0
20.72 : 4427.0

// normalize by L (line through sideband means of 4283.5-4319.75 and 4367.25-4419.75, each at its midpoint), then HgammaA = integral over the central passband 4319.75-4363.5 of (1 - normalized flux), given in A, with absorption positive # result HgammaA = -4.1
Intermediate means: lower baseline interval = 15.3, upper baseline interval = 21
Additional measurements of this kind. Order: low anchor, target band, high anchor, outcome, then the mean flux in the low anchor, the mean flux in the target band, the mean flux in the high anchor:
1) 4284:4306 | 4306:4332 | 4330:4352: -0.77 A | 14.1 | 17.6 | 19.9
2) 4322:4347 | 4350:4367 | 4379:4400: -0.57 A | 19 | 20.3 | 20.4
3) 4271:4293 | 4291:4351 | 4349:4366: -1.92 A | 13.4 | 17.5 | 20.2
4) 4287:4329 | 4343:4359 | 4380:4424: -1.39 A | 15.8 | 19.9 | 21.2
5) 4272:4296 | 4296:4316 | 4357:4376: 0.43 A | 13.7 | 15.4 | 21.3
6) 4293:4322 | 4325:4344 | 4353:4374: -0.64 A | 16.1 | 19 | 20.9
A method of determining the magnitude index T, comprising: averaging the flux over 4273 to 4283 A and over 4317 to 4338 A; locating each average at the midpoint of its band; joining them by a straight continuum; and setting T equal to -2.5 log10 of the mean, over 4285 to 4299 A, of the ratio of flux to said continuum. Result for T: 0.071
